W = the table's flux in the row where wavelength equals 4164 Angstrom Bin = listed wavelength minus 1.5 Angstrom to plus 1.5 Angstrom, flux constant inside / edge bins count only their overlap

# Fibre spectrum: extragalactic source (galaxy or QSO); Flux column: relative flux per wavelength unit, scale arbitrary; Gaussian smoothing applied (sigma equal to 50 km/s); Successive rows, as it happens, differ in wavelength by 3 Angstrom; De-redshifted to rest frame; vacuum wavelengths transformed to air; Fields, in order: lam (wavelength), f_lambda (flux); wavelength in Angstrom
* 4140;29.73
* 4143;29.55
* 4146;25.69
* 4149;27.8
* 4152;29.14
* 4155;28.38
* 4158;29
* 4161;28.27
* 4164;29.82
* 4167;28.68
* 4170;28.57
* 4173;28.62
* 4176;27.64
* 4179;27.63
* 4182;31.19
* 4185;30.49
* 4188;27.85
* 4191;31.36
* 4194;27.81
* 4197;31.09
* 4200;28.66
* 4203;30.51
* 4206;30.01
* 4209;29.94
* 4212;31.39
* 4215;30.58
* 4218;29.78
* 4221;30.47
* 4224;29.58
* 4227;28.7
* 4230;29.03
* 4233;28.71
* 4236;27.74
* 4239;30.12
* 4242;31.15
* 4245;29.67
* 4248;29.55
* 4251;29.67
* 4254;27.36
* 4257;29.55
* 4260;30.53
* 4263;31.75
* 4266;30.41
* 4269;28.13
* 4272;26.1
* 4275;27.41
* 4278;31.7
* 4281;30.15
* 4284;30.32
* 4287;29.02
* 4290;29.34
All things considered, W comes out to 29.82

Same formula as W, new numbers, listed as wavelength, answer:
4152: 29.14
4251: 29.67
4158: 29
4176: 27.64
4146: 25.69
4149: 27.8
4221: 30.47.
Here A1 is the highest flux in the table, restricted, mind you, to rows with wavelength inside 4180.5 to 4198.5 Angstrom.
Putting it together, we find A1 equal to 31.36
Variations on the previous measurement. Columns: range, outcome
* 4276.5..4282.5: 31.7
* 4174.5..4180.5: 27.64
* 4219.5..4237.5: 30.47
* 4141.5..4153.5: 29.55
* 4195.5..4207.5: 31.09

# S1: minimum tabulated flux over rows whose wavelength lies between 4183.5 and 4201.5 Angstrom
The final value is 27.81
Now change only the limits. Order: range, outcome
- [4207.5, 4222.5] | 29.78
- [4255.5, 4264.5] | 29.55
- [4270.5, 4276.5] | 26.1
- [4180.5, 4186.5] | 30.49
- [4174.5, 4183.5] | 27.63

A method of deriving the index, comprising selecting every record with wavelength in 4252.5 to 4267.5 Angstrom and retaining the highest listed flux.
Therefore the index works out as 31.75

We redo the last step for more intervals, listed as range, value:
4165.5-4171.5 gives 28.68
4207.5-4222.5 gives 31.39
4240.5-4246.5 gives 31.15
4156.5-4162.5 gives 29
